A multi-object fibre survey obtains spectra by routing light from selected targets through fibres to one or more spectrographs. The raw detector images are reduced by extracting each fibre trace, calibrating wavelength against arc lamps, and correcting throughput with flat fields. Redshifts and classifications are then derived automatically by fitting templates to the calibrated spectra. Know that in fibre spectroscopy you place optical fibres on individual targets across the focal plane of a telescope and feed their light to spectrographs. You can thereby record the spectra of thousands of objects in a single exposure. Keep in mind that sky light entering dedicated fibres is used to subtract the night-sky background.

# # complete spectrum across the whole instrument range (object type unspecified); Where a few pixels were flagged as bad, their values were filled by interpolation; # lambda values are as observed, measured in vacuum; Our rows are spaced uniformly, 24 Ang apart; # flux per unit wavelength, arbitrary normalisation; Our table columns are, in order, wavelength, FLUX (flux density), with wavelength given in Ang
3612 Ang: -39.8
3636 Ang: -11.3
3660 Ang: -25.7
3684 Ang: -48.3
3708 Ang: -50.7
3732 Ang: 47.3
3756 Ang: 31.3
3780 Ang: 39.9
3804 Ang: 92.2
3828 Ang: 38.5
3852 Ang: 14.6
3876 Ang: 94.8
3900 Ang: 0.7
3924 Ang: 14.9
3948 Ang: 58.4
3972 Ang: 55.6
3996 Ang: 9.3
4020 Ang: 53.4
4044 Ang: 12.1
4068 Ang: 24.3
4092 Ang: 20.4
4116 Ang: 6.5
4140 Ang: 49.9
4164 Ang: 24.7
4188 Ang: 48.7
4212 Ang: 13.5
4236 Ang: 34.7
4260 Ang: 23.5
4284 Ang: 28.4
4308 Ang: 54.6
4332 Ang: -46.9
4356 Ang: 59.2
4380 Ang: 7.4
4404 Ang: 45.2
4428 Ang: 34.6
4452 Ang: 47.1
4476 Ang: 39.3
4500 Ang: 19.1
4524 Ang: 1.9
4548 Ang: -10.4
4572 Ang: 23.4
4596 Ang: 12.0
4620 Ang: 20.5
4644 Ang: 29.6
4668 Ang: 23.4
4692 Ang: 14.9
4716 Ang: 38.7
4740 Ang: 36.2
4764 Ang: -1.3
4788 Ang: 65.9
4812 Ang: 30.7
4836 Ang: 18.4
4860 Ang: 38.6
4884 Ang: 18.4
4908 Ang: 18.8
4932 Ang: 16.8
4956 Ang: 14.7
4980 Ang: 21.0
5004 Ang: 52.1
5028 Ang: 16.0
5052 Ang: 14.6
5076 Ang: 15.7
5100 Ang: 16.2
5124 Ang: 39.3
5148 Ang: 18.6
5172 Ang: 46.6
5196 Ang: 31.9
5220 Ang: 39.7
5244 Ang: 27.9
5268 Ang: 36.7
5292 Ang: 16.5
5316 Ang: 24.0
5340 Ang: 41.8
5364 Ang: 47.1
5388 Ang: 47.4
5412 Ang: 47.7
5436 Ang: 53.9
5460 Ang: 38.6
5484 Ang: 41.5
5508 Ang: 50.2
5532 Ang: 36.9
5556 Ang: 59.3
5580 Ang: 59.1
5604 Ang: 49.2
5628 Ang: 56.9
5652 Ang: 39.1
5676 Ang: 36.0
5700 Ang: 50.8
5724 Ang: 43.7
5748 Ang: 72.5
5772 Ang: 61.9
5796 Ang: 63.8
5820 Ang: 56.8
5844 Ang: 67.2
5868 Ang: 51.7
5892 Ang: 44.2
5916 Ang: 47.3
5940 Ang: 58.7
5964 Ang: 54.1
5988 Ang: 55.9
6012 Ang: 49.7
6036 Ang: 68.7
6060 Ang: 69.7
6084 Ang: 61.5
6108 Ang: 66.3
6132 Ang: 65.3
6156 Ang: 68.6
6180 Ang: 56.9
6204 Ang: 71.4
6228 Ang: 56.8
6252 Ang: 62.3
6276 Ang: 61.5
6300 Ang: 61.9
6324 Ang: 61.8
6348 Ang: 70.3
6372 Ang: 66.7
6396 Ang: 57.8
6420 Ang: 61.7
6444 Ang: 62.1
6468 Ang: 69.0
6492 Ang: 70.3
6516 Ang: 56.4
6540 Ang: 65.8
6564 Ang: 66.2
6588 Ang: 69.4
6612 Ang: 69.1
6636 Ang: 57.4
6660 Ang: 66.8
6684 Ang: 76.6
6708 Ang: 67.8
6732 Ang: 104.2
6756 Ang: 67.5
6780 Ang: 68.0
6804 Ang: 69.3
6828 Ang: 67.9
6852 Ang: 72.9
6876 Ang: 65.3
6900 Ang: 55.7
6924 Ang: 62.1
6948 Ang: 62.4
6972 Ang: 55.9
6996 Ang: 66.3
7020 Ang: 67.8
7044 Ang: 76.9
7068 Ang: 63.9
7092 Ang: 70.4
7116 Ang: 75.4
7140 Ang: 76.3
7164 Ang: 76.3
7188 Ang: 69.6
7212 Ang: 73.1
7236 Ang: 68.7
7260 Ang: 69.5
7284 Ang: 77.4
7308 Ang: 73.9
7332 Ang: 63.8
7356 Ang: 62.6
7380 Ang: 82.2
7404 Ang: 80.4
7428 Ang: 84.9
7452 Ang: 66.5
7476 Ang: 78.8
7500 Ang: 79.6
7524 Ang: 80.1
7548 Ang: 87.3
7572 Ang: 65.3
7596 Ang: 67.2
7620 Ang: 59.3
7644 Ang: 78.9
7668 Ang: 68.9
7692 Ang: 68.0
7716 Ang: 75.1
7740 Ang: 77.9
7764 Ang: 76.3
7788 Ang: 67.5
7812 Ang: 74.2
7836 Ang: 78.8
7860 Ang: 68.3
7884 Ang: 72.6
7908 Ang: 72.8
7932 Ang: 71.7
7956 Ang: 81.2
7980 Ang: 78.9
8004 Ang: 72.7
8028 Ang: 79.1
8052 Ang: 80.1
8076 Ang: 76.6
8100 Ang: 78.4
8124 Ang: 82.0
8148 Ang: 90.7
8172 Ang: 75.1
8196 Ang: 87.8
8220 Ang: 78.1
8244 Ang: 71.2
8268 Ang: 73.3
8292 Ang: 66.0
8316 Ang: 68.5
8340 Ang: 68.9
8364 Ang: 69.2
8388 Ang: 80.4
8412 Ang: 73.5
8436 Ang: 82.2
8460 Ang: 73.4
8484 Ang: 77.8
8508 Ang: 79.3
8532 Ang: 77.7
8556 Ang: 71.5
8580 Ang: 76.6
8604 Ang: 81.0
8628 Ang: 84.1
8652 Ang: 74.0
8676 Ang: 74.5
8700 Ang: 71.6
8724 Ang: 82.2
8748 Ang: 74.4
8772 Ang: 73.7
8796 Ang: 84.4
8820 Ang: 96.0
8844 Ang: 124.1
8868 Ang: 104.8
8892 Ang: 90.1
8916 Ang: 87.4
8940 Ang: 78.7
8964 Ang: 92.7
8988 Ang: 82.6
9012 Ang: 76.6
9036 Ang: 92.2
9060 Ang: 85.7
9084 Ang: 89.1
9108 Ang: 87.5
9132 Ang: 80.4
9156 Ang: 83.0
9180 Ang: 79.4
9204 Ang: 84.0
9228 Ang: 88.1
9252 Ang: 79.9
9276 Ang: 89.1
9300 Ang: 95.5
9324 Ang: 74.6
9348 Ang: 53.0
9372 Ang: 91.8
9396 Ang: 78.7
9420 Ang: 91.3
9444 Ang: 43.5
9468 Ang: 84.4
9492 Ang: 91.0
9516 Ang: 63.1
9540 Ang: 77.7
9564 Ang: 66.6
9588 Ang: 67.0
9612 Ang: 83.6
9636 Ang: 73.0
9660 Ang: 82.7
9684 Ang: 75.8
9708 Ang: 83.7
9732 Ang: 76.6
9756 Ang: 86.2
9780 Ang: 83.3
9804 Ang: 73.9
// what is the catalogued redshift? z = 0.345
